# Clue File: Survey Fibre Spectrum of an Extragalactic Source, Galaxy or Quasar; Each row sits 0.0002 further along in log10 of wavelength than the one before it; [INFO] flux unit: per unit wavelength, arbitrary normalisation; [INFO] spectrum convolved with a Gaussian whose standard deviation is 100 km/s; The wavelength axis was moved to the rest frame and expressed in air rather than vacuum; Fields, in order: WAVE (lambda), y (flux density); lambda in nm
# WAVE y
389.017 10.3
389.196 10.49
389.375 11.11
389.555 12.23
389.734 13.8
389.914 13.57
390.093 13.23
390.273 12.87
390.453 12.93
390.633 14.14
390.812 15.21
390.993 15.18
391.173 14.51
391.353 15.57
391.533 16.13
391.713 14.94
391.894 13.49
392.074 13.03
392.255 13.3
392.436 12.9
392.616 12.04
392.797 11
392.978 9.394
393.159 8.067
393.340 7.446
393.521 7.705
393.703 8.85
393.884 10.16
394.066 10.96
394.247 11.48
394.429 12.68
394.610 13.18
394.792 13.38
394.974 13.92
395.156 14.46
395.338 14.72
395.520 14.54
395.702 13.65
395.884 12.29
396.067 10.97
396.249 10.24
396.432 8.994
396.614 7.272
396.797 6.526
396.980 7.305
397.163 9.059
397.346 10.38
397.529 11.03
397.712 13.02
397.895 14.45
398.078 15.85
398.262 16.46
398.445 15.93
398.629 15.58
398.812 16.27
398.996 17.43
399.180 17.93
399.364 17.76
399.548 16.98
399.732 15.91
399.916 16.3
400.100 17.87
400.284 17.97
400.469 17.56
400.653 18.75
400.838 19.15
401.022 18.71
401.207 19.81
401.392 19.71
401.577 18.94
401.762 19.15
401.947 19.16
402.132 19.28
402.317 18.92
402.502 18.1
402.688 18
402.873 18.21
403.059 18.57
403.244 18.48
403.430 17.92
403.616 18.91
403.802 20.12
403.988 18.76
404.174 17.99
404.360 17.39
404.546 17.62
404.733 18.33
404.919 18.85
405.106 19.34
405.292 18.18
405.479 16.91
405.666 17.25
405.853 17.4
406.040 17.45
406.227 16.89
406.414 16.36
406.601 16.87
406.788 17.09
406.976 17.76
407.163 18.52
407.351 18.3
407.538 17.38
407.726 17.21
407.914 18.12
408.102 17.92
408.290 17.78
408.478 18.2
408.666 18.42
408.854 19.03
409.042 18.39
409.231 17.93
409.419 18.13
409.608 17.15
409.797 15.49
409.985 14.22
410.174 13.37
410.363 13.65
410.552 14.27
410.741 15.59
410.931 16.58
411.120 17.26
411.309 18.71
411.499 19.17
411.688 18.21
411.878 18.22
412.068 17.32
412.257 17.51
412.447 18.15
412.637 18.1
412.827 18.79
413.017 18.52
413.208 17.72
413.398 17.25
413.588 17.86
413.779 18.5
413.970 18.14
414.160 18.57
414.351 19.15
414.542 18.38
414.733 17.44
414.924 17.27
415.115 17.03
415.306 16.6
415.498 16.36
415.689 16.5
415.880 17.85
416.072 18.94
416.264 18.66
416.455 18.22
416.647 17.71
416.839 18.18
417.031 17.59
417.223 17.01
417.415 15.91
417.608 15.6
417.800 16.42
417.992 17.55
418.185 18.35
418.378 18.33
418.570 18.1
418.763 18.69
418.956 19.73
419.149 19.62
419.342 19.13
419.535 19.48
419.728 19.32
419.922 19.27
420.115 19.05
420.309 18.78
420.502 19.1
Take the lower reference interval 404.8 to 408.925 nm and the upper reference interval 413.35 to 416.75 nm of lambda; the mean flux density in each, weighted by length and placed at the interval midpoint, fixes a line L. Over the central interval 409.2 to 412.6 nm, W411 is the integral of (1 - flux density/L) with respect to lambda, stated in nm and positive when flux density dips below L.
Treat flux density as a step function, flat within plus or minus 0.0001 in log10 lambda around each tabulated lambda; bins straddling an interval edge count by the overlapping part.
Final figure 0.21 nm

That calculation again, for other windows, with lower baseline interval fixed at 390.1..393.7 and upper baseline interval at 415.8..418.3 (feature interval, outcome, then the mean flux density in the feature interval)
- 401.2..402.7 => -0.46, 19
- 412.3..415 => -0.20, 18.1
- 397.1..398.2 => 0.10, 12.5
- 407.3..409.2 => -0.27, 18.1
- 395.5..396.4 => 0.09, 11.9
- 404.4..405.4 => -0.22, 18.4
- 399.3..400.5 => -0.26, 17.2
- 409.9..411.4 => 0.08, 15.5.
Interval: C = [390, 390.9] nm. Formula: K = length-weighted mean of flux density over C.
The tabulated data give 13.7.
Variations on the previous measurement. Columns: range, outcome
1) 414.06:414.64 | 18.7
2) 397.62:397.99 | 13.8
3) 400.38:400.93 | 18.5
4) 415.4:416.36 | 17.7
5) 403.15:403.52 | 18.2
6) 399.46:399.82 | 16.4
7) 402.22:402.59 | 18.6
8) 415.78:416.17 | 18.4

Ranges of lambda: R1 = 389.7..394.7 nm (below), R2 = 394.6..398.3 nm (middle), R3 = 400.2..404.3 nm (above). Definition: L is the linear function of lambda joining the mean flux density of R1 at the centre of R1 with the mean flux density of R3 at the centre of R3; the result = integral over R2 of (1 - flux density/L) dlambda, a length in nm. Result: 0.77 nm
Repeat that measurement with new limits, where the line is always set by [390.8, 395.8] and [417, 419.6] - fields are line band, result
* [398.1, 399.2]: -0.22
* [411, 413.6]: -0.22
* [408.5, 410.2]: -0.12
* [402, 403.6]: -0.43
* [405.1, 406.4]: -0.19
